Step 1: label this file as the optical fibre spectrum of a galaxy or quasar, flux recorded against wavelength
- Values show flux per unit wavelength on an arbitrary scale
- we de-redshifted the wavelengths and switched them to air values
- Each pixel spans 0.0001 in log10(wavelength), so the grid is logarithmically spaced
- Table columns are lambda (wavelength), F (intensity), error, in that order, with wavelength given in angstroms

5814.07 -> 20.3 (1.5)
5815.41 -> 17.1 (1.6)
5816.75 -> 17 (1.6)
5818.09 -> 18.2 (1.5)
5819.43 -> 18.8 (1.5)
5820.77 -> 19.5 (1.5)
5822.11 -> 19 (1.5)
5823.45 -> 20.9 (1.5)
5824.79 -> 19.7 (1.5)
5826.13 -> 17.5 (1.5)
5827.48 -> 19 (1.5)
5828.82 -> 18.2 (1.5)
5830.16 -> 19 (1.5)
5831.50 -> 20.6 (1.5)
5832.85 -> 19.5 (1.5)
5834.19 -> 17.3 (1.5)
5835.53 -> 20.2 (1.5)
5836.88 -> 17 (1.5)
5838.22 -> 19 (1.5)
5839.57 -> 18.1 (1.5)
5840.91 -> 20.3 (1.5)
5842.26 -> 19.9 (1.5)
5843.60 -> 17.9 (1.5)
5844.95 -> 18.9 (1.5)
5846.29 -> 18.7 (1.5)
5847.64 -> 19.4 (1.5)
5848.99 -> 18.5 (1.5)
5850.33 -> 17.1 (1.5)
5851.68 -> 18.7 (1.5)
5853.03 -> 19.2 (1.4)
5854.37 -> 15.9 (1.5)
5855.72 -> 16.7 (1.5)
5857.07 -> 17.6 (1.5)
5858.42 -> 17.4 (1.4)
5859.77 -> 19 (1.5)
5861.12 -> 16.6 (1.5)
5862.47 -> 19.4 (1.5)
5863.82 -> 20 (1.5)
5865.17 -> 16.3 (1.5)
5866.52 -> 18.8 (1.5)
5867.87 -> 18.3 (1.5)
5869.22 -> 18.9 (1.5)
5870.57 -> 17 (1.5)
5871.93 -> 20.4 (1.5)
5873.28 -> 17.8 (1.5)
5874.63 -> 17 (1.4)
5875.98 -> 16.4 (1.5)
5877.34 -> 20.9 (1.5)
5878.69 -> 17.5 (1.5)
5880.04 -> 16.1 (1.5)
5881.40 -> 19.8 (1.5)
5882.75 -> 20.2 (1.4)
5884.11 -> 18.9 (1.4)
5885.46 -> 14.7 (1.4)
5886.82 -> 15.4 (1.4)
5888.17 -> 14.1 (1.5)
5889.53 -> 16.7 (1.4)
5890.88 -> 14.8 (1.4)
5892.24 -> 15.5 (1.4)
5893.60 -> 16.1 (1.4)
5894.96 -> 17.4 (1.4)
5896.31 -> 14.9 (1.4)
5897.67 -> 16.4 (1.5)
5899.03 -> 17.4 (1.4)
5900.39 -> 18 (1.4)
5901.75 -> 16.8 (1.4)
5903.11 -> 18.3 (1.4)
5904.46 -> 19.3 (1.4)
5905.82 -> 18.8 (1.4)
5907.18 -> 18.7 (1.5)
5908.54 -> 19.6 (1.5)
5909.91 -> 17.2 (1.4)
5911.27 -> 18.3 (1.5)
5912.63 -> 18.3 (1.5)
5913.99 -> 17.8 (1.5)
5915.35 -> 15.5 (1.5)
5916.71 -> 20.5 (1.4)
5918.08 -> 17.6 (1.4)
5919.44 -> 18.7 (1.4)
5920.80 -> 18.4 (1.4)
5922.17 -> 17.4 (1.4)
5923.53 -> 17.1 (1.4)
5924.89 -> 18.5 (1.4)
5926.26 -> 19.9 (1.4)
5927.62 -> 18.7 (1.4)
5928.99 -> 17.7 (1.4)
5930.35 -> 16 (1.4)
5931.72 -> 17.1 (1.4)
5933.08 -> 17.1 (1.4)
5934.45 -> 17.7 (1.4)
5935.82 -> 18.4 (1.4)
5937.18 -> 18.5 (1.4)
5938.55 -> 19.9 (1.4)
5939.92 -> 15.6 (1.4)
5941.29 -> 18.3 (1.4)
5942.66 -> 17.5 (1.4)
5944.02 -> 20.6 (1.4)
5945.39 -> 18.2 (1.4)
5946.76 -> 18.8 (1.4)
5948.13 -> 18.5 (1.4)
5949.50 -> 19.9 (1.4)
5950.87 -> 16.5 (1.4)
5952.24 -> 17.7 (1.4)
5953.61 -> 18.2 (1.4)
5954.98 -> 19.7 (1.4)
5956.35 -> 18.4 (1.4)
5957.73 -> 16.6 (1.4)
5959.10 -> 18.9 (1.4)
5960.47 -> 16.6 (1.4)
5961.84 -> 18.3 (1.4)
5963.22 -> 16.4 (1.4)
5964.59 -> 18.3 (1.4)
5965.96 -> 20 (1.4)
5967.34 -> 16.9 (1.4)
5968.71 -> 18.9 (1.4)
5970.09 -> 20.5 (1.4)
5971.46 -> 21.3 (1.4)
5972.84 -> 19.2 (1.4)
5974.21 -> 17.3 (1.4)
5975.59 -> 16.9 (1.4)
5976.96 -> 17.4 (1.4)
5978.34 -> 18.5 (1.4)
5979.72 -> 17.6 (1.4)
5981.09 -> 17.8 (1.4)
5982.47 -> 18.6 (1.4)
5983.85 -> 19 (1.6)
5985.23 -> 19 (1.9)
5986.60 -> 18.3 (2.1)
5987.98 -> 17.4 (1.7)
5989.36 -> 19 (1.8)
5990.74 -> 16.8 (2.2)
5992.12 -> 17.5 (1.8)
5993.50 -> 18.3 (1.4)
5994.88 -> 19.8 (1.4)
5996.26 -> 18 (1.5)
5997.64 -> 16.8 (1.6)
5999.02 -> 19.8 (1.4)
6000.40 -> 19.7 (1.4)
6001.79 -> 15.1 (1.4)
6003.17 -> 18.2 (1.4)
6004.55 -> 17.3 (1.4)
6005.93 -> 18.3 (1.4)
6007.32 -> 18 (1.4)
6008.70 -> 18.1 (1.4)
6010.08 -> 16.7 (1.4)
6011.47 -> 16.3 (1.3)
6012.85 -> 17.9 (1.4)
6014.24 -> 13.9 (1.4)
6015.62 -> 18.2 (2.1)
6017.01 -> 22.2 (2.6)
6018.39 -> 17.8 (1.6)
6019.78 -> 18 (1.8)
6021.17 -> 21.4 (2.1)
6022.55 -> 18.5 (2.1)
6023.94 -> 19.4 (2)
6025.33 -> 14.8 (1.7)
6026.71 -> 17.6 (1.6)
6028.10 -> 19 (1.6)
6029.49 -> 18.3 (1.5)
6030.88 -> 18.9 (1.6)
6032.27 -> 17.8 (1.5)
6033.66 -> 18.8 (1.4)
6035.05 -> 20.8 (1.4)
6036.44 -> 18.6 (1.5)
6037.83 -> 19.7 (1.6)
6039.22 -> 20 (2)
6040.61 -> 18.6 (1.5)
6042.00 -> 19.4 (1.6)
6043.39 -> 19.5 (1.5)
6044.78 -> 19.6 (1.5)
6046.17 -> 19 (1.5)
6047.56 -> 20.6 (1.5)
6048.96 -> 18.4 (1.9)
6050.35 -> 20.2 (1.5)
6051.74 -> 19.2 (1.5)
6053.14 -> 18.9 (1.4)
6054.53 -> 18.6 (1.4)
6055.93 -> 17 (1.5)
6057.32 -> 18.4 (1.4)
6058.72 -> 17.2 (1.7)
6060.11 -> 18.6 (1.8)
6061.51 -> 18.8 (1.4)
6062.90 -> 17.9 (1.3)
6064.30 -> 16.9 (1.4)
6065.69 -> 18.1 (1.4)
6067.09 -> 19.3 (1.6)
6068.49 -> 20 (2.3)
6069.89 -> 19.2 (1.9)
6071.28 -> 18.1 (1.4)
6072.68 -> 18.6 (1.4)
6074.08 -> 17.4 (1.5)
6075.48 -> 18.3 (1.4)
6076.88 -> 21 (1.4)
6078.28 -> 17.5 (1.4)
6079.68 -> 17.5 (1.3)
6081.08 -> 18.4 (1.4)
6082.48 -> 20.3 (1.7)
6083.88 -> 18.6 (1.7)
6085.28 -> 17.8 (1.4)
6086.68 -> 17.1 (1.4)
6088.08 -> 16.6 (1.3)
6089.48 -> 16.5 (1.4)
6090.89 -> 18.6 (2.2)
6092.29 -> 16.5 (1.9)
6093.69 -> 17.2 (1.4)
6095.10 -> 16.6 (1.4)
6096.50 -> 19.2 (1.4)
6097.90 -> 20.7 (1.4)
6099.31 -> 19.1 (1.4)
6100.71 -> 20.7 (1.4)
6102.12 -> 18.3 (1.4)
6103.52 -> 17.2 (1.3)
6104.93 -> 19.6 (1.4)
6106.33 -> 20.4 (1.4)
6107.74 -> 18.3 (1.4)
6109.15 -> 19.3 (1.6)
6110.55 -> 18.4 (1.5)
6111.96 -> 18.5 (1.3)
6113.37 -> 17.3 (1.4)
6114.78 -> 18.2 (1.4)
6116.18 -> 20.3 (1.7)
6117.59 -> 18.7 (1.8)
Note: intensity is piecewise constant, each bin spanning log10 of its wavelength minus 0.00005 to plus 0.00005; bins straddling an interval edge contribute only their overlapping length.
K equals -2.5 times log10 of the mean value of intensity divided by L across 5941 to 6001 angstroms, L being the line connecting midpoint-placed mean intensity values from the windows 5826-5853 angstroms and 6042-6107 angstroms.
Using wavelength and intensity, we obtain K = 0.02 mag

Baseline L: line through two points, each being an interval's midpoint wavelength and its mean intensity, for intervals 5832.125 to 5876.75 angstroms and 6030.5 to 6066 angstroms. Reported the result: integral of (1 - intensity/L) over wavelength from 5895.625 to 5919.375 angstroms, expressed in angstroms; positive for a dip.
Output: 0.7 angstroms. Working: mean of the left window 18.3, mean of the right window 18.8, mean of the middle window 17.9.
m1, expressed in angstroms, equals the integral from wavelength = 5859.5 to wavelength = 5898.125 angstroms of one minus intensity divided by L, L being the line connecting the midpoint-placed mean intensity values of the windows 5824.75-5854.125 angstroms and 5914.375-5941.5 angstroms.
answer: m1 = 2.0 angstroms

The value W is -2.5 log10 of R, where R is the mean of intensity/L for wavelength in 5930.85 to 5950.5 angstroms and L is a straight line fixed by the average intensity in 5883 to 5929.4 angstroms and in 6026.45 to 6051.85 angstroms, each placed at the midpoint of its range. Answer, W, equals -0.02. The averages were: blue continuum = 17.5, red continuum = 19.2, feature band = 18.2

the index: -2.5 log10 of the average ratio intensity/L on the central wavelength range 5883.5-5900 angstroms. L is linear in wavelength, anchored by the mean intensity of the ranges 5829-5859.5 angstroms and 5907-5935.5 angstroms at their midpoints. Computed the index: 0.14 mag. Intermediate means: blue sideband 18.5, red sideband 18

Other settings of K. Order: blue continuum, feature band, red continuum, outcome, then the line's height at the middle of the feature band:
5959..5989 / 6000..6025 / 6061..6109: 0.02 mag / 18.4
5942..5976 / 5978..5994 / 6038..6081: 0.02 mag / 18.5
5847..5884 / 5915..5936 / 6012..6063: 0.03 mag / 18.4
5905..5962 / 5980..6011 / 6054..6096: 0.00 mag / 18.1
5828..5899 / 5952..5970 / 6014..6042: 0.01 mag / 18.4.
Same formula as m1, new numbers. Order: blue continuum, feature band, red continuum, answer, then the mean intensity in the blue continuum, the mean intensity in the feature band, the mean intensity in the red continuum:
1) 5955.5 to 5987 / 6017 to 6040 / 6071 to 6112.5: -0.6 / 18.3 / 18.8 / 18.4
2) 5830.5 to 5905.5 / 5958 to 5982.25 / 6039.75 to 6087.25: 0.0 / 17.9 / 18.3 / 18.7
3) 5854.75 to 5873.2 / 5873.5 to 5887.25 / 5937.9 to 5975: 0.3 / 18.1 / 17.7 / 18.4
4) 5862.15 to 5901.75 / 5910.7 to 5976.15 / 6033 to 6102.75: -1.4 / 17.4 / 18.2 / 18.6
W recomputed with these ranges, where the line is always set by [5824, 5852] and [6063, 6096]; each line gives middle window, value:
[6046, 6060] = -0.03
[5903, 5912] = 0.00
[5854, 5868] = 0.05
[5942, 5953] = 0.00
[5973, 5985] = 0.02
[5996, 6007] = 0.03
